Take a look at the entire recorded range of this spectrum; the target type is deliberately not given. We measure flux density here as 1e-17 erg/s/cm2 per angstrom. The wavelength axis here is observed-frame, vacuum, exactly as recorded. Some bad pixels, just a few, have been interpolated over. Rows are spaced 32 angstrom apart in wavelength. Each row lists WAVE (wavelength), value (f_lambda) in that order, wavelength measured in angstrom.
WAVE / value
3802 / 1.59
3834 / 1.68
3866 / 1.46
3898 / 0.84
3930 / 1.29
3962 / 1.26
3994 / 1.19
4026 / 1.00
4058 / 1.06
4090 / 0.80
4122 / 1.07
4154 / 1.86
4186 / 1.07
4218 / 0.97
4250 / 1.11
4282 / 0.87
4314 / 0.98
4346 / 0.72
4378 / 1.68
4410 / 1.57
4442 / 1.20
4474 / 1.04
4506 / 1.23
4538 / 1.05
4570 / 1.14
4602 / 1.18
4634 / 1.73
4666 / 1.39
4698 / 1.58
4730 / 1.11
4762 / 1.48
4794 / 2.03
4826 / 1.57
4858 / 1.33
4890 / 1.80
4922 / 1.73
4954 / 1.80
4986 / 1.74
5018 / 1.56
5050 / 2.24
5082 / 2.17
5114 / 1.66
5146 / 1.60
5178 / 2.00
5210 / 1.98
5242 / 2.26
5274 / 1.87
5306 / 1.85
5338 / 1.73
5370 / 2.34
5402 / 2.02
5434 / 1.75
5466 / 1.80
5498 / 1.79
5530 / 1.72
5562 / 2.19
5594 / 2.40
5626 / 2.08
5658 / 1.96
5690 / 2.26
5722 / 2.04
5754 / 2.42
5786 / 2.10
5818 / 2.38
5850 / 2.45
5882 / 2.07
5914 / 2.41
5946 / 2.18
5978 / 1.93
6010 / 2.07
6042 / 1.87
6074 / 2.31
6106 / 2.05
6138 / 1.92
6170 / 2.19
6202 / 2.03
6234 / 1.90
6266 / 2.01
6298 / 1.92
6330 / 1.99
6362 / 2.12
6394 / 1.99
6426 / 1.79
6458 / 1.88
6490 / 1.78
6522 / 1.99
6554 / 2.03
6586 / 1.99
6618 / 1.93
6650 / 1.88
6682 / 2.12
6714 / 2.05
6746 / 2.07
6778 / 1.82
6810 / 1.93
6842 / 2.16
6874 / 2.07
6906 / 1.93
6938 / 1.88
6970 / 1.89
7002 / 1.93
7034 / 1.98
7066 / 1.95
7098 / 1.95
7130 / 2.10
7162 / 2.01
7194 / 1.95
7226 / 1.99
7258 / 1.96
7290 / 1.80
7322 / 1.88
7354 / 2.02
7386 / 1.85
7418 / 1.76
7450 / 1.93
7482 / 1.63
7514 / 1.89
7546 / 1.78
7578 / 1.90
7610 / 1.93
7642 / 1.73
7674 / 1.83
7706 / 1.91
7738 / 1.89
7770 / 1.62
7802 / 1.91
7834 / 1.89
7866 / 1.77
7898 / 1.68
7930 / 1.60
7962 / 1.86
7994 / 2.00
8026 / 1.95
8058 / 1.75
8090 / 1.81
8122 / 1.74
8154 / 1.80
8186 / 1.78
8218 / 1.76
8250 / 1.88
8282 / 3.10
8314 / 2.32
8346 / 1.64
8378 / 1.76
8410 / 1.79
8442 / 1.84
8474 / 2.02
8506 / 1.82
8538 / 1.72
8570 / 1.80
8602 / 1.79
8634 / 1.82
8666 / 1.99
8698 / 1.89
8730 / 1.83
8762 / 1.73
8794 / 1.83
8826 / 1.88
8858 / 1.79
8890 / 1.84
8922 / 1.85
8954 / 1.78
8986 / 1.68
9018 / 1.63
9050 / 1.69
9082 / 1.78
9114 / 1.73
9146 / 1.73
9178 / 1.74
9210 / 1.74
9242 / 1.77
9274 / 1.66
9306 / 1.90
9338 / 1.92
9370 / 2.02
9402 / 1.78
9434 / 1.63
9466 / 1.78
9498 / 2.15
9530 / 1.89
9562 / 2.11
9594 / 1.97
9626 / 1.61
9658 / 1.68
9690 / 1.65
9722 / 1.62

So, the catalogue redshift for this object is 0.26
